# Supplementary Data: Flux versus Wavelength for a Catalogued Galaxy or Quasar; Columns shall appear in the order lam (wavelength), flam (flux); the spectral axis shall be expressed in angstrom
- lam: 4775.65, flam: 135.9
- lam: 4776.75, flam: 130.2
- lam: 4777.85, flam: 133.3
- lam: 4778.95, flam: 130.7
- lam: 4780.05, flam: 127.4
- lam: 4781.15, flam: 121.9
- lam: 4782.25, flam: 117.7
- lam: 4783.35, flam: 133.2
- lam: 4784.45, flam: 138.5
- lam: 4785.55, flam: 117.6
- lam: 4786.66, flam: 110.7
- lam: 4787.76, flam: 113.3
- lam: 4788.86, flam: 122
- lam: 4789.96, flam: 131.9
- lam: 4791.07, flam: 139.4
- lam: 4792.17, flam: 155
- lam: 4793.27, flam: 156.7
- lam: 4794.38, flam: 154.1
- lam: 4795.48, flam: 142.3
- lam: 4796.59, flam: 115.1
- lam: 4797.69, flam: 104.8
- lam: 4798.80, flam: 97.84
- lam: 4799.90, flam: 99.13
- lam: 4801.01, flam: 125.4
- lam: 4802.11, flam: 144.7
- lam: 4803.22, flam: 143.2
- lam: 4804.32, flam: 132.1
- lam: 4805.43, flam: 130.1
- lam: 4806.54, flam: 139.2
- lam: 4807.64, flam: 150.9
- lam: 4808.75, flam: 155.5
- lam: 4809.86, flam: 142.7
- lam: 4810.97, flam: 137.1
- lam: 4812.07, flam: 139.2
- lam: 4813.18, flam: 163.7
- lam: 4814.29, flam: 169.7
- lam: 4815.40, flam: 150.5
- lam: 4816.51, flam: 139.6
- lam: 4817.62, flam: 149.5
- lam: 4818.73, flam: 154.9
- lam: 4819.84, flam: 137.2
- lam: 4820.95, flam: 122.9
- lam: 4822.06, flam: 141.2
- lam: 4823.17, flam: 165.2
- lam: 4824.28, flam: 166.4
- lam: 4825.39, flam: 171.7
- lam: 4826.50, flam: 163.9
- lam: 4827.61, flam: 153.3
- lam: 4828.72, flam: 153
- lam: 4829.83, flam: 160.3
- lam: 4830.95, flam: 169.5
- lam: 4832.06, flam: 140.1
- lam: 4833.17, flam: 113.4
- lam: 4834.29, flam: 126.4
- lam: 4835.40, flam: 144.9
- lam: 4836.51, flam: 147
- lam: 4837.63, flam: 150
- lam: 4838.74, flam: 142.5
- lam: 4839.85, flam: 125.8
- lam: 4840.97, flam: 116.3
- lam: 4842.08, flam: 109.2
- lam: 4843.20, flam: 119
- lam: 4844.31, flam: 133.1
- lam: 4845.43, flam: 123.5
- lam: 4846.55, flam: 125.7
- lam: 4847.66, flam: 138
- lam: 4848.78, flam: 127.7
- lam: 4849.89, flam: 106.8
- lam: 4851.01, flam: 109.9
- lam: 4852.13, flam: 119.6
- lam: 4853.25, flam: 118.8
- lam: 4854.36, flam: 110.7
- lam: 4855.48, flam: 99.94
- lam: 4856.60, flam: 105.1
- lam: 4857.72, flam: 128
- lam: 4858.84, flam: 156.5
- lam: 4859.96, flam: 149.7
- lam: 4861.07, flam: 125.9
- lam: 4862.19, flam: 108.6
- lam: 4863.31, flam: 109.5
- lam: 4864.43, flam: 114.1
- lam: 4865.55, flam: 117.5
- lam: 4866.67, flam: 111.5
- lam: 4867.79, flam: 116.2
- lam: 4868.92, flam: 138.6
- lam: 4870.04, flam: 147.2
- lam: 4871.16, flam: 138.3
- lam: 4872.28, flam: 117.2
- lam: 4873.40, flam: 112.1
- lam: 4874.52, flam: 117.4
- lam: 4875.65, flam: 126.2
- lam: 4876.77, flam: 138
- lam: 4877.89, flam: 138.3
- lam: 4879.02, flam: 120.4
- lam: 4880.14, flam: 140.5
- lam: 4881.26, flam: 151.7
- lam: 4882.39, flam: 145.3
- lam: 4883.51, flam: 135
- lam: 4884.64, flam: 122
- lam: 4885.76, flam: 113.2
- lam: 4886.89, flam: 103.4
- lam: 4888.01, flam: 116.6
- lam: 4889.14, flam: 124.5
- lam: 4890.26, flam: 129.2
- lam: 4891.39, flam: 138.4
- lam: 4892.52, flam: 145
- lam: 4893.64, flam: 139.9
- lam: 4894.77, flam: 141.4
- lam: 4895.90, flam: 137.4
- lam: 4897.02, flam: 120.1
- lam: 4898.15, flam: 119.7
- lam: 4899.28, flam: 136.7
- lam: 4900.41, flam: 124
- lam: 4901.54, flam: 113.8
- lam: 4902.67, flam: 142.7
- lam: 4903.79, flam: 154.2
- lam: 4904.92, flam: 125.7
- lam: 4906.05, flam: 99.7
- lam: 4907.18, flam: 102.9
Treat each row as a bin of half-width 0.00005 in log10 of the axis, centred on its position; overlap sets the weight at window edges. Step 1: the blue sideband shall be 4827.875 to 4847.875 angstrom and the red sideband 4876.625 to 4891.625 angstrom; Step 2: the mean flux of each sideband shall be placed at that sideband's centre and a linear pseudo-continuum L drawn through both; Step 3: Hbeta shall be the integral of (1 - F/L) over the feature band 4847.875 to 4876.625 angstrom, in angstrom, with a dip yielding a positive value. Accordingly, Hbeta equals 2.3 angstrom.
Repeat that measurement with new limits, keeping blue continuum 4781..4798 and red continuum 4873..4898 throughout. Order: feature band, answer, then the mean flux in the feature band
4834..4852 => 0.3 angstrom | 128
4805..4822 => -2.0 angstrom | 145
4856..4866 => 0.5 angstrom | 124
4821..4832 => -2.4 angstrom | 158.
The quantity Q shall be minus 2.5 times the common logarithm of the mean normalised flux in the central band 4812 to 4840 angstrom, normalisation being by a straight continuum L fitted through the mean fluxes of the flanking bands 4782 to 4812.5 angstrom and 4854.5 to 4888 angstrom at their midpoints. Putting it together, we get -0.153 mag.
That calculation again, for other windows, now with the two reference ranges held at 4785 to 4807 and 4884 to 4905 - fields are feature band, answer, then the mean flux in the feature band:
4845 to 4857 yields 0.10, 117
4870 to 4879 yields 0.01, 128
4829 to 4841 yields -0.10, 141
